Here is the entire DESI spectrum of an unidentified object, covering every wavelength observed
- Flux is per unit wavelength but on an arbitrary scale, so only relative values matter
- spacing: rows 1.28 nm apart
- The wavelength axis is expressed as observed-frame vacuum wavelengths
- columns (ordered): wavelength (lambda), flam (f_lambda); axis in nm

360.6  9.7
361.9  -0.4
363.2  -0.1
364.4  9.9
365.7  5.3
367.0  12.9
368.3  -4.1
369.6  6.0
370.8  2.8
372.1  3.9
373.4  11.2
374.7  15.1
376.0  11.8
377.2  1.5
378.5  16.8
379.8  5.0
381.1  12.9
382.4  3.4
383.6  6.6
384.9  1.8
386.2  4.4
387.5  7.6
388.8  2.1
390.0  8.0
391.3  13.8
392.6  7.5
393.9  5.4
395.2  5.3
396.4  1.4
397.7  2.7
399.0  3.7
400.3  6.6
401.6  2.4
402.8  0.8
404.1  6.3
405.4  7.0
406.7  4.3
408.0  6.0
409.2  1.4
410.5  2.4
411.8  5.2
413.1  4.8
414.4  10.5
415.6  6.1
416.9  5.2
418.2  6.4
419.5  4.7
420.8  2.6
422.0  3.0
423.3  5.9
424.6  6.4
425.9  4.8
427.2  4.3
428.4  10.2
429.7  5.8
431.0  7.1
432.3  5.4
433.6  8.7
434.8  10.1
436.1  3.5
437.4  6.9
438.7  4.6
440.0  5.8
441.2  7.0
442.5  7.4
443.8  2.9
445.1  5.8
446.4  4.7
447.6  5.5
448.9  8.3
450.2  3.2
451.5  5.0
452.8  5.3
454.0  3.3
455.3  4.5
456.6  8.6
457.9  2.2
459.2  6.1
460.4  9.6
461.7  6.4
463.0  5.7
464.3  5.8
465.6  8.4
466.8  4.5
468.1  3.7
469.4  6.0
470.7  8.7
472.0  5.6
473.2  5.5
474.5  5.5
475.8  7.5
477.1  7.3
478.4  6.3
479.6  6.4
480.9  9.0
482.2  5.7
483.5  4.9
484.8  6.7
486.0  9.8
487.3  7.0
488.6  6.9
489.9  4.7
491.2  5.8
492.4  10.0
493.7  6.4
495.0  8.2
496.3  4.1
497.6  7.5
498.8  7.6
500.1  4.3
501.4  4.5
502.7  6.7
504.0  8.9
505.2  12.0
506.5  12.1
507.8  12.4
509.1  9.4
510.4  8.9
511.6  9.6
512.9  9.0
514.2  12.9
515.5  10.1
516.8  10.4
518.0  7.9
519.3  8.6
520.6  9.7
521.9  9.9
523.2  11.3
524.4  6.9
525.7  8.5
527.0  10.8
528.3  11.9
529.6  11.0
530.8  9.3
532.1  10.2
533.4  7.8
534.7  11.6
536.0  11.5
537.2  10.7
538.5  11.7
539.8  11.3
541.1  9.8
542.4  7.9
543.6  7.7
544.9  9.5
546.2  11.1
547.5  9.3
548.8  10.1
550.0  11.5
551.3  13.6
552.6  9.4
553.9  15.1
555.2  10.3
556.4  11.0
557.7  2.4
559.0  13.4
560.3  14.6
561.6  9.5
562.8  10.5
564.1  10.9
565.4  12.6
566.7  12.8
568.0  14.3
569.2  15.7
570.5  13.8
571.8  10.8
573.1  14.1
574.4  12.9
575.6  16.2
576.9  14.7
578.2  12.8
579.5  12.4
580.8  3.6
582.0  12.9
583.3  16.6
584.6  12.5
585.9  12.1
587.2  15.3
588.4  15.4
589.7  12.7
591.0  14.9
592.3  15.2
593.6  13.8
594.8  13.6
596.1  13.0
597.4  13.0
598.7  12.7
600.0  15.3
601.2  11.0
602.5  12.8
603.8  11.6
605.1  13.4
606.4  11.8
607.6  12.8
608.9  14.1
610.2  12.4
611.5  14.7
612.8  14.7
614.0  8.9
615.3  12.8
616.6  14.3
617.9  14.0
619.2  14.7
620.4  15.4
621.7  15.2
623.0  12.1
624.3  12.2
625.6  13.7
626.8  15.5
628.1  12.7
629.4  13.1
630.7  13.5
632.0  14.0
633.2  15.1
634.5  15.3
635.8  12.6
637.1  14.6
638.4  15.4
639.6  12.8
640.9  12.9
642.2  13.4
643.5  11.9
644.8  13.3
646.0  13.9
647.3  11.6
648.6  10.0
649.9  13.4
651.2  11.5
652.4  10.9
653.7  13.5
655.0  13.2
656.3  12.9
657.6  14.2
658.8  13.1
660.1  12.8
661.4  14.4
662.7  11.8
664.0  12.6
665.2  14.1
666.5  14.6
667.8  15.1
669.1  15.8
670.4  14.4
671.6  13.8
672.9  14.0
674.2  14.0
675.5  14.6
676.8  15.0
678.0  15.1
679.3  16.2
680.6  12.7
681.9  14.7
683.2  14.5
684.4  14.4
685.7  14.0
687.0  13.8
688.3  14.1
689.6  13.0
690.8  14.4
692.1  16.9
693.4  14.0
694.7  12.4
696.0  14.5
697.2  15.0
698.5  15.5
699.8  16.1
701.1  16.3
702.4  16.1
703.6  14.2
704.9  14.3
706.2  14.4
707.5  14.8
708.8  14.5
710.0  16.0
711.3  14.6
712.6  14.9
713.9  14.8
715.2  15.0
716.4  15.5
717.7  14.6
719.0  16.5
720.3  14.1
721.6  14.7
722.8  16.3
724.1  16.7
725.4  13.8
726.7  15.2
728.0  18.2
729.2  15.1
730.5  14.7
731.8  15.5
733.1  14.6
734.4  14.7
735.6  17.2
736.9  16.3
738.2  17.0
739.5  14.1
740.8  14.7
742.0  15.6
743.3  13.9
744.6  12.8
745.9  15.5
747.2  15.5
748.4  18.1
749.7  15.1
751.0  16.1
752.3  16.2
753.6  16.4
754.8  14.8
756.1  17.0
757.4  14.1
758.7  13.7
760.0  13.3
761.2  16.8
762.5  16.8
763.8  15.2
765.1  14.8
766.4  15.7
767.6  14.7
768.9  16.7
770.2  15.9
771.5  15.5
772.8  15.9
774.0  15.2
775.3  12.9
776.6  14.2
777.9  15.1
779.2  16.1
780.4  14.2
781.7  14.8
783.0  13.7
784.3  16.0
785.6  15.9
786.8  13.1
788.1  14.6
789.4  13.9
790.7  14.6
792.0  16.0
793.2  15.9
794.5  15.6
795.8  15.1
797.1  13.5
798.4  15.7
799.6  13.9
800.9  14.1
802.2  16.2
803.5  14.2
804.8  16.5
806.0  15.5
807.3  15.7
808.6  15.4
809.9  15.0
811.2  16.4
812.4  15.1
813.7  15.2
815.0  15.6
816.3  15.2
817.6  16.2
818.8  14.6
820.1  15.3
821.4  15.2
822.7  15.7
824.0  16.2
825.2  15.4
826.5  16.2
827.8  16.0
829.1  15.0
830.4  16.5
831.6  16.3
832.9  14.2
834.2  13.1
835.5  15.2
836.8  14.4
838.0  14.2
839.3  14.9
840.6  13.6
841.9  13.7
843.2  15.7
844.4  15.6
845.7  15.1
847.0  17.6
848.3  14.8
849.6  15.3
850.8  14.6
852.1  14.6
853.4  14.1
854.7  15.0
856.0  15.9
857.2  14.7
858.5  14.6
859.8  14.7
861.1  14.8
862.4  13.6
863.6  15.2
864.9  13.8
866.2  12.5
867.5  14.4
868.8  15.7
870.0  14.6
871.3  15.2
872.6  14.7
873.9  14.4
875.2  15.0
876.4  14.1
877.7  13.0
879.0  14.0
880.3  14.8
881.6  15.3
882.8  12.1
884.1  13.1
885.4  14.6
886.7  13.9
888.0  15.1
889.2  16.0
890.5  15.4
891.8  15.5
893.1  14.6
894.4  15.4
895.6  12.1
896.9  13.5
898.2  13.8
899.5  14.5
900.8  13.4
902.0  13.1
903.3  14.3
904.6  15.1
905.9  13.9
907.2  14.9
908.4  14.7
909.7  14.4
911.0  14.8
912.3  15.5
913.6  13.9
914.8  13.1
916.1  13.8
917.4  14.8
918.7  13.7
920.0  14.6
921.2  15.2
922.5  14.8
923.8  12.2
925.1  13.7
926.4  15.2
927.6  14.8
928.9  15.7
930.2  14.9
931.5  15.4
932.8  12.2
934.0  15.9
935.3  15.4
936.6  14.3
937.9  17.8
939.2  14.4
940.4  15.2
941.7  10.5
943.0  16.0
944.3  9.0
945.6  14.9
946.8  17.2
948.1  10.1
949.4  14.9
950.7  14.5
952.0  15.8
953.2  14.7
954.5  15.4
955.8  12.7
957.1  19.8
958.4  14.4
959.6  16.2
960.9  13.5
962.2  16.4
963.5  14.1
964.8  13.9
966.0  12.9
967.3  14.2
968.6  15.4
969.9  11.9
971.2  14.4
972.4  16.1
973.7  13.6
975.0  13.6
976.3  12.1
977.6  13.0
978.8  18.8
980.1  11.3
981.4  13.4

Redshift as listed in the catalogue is 0.262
